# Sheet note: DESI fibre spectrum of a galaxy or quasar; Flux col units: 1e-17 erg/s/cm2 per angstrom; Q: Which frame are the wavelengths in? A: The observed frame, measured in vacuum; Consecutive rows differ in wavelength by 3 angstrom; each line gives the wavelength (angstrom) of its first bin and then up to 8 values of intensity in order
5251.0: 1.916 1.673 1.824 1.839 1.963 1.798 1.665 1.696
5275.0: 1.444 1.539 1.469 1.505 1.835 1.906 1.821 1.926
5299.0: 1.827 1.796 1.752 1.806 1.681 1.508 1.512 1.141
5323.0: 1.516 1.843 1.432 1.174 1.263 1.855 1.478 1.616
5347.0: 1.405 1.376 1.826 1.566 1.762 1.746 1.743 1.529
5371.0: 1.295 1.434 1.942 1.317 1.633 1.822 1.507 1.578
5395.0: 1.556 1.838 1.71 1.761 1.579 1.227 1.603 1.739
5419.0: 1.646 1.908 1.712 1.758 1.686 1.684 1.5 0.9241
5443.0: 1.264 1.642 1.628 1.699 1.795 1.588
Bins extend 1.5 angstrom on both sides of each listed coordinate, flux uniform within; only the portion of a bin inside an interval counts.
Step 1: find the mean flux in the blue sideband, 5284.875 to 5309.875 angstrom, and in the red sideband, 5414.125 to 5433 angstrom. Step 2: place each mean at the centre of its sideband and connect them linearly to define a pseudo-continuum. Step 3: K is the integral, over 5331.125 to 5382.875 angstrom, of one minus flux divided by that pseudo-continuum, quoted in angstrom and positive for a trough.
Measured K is 6.6 angstrom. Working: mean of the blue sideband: 1.82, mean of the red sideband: 1.74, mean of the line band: 1.56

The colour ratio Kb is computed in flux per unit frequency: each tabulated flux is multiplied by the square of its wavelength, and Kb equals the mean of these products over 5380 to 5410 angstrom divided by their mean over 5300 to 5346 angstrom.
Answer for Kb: 1.07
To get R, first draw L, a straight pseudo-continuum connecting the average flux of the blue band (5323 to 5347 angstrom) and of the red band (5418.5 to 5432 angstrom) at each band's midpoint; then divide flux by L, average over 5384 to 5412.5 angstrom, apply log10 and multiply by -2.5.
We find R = 0.04 mag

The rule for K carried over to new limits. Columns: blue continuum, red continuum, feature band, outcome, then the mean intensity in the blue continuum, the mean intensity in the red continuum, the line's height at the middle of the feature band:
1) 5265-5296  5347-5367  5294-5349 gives 2.5 angstrom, 1.68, 1.65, 1.66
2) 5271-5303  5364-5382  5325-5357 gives 1.5 angstrom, 1.7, 1.54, 1.6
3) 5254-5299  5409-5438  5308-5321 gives 1.5 angstrom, 1.73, 1.66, 1.71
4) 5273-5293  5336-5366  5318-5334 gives 2.1 angstrom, 1.63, 1.63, 1.63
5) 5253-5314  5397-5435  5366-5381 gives 1.6 angstrom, 1.73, 1.68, 1.7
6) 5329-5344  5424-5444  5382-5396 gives -1.3 angstrom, 1.46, 1.5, 1.48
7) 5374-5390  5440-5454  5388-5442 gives -1.4 angstrom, 1.63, 1.5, 1.56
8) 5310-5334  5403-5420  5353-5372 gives -1.4 angstrom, 1.47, 1.59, 1.52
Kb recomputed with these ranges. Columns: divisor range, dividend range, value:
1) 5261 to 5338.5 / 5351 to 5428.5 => 1.04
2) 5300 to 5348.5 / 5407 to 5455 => 1.06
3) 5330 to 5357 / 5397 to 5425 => 1.14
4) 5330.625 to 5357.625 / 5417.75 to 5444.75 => 1.07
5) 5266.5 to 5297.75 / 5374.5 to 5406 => 1.02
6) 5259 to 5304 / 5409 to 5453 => 0.96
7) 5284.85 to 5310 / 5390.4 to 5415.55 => 0.92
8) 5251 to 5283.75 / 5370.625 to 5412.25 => 0.99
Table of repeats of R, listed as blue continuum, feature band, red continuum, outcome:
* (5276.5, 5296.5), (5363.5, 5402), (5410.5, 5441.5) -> 0.019 mag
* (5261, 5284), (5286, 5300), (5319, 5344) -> -0.174 mag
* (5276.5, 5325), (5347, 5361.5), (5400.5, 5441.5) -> 0.011 mag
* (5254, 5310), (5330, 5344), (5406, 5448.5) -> 0.148 mag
